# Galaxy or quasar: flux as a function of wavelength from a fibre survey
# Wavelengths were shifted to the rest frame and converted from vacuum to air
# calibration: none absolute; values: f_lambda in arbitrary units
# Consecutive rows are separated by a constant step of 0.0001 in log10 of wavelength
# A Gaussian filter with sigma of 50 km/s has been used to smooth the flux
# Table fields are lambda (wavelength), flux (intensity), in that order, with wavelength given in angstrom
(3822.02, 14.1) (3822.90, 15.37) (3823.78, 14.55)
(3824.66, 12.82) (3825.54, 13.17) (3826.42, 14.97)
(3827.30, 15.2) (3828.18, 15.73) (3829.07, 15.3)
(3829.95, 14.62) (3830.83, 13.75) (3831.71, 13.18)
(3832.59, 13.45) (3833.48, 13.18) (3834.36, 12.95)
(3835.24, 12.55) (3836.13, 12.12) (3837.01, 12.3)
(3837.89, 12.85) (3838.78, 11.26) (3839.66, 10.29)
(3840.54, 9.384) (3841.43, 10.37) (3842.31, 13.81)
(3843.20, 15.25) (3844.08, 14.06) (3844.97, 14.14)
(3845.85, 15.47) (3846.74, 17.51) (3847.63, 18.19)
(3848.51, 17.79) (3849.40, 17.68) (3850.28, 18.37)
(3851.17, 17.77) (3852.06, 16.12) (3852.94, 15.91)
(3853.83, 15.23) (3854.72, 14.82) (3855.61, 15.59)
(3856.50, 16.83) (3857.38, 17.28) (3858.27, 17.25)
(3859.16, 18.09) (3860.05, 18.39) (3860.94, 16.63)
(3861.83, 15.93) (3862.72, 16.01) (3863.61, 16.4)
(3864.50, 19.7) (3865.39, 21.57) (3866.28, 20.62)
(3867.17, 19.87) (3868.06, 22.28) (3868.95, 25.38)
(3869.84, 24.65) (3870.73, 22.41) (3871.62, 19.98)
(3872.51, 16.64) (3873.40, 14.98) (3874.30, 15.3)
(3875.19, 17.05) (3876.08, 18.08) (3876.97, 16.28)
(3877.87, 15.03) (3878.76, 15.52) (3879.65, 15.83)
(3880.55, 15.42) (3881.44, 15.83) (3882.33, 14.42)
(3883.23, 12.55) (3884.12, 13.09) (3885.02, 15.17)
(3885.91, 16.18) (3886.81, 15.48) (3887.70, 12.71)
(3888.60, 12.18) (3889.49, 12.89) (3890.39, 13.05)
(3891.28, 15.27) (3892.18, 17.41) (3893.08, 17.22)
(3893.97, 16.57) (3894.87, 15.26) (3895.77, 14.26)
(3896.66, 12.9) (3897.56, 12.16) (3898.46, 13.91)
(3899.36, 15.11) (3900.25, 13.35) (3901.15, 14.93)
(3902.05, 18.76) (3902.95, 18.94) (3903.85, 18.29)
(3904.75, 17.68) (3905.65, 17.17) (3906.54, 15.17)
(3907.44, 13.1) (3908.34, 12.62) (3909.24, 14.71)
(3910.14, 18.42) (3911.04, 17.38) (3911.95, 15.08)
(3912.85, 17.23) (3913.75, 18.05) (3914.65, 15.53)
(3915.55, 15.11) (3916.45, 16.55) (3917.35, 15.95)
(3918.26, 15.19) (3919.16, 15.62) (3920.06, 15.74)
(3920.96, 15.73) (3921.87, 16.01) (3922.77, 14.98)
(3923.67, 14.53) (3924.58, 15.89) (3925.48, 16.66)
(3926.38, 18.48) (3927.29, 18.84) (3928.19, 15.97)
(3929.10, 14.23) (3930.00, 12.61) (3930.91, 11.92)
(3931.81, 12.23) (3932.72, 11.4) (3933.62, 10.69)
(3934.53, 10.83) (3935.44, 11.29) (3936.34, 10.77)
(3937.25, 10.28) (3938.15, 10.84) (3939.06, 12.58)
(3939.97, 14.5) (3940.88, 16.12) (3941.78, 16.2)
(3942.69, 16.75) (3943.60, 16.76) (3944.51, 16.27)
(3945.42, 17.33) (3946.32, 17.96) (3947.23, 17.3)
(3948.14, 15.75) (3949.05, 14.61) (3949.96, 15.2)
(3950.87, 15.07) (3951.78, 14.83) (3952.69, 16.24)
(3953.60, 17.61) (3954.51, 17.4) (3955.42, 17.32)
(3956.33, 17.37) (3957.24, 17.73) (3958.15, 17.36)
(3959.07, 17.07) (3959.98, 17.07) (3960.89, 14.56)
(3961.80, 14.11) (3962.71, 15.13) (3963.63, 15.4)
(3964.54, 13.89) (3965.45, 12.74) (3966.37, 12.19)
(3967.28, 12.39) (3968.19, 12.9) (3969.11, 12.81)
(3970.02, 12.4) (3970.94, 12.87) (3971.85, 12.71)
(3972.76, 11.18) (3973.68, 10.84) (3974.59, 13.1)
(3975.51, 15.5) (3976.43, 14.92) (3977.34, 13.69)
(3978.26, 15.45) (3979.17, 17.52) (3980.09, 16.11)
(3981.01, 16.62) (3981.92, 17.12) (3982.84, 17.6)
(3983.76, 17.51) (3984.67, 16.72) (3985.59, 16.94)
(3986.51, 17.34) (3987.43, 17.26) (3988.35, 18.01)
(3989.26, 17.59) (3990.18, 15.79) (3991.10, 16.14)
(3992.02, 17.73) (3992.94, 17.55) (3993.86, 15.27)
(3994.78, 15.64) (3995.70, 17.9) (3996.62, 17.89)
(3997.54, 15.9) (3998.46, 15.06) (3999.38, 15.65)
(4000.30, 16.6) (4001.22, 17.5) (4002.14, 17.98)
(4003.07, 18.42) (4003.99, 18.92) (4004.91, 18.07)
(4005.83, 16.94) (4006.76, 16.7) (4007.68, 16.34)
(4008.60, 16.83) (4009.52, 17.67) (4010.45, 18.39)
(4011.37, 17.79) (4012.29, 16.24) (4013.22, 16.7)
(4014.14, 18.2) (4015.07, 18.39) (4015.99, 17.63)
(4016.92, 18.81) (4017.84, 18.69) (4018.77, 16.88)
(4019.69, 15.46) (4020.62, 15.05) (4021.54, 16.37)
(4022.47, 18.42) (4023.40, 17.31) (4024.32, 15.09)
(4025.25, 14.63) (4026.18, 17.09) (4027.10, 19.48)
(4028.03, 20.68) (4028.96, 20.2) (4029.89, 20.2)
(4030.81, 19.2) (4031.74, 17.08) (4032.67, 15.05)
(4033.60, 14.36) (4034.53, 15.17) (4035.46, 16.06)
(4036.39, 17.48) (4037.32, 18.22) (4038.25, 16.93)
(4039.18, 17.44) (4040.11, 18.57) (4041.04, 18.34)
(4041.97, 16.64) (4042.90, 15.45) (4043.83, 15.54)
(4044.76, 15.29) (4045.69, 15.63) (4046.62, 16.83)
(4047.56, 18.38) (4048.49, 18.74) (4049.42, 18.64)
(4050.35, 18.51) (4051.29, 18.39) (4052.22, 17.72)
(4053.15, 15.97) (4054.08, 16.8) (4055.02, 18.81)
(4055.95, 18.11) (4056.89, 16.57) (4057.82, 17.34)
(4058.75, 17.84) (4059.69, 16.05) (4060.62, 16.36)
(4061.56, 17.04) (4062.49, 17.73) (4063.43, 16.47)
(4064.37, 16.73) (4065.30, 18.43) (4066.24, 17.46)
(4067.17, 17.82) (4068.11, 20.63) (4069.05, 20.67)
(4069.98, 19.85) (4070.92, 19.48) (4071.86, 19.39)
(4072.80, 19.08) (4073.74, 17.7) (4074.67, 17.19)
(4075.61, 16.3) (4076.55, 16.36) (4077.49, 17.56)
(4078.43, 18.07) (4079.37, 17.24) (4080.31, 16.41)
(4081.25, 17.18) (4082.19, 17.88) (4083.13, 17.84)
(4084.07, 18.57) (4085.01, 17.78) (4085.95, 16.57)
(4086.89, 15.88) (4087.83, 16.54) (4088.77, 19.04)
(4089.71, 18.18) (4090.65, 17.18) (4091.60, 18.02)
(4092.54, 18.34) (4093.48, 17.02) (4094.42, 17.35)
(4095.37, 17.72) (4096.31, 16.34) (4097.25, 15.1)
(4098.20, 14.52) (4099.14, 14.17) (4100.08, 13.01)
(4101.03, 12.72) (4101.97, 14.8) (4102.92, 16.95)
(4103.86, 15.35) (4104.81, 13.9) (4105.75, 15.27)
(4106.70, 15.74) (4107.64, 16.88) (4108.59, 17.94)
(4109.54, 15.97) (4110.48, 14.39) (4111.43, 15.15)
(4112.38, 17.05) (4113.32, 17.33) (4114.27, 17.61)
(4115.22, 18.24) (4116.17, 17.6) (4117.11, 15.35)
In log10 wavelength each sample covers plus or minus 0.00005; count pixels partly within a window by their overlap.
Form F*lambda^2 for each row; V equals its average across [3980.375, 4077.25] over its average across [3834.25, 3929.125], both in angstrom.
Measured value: 1.2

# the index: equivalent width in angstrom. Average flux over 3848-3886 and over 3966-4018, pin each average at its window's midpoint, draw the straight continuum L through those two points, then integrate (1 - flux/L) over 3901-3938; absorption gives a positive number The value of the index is 3.90 angstrom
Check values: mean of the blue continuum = 17.4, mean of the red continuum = 16.2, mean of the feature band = 15.1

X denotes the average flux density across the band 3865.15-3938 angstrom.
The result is 15.7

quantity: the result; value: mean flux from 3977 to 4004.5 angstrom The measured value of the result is 16.9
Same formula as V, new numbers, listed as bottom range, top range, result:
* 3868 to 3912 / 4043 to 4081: 1.20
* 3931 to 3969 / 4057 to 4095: 1.28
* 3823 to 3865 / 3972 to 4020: 1.20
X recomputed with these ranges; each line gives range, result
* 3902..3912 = 16.4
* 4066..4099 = 17.6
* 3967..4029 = 16.4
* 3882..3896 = 14.6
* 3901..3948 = 15.3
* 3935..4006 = 15.6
